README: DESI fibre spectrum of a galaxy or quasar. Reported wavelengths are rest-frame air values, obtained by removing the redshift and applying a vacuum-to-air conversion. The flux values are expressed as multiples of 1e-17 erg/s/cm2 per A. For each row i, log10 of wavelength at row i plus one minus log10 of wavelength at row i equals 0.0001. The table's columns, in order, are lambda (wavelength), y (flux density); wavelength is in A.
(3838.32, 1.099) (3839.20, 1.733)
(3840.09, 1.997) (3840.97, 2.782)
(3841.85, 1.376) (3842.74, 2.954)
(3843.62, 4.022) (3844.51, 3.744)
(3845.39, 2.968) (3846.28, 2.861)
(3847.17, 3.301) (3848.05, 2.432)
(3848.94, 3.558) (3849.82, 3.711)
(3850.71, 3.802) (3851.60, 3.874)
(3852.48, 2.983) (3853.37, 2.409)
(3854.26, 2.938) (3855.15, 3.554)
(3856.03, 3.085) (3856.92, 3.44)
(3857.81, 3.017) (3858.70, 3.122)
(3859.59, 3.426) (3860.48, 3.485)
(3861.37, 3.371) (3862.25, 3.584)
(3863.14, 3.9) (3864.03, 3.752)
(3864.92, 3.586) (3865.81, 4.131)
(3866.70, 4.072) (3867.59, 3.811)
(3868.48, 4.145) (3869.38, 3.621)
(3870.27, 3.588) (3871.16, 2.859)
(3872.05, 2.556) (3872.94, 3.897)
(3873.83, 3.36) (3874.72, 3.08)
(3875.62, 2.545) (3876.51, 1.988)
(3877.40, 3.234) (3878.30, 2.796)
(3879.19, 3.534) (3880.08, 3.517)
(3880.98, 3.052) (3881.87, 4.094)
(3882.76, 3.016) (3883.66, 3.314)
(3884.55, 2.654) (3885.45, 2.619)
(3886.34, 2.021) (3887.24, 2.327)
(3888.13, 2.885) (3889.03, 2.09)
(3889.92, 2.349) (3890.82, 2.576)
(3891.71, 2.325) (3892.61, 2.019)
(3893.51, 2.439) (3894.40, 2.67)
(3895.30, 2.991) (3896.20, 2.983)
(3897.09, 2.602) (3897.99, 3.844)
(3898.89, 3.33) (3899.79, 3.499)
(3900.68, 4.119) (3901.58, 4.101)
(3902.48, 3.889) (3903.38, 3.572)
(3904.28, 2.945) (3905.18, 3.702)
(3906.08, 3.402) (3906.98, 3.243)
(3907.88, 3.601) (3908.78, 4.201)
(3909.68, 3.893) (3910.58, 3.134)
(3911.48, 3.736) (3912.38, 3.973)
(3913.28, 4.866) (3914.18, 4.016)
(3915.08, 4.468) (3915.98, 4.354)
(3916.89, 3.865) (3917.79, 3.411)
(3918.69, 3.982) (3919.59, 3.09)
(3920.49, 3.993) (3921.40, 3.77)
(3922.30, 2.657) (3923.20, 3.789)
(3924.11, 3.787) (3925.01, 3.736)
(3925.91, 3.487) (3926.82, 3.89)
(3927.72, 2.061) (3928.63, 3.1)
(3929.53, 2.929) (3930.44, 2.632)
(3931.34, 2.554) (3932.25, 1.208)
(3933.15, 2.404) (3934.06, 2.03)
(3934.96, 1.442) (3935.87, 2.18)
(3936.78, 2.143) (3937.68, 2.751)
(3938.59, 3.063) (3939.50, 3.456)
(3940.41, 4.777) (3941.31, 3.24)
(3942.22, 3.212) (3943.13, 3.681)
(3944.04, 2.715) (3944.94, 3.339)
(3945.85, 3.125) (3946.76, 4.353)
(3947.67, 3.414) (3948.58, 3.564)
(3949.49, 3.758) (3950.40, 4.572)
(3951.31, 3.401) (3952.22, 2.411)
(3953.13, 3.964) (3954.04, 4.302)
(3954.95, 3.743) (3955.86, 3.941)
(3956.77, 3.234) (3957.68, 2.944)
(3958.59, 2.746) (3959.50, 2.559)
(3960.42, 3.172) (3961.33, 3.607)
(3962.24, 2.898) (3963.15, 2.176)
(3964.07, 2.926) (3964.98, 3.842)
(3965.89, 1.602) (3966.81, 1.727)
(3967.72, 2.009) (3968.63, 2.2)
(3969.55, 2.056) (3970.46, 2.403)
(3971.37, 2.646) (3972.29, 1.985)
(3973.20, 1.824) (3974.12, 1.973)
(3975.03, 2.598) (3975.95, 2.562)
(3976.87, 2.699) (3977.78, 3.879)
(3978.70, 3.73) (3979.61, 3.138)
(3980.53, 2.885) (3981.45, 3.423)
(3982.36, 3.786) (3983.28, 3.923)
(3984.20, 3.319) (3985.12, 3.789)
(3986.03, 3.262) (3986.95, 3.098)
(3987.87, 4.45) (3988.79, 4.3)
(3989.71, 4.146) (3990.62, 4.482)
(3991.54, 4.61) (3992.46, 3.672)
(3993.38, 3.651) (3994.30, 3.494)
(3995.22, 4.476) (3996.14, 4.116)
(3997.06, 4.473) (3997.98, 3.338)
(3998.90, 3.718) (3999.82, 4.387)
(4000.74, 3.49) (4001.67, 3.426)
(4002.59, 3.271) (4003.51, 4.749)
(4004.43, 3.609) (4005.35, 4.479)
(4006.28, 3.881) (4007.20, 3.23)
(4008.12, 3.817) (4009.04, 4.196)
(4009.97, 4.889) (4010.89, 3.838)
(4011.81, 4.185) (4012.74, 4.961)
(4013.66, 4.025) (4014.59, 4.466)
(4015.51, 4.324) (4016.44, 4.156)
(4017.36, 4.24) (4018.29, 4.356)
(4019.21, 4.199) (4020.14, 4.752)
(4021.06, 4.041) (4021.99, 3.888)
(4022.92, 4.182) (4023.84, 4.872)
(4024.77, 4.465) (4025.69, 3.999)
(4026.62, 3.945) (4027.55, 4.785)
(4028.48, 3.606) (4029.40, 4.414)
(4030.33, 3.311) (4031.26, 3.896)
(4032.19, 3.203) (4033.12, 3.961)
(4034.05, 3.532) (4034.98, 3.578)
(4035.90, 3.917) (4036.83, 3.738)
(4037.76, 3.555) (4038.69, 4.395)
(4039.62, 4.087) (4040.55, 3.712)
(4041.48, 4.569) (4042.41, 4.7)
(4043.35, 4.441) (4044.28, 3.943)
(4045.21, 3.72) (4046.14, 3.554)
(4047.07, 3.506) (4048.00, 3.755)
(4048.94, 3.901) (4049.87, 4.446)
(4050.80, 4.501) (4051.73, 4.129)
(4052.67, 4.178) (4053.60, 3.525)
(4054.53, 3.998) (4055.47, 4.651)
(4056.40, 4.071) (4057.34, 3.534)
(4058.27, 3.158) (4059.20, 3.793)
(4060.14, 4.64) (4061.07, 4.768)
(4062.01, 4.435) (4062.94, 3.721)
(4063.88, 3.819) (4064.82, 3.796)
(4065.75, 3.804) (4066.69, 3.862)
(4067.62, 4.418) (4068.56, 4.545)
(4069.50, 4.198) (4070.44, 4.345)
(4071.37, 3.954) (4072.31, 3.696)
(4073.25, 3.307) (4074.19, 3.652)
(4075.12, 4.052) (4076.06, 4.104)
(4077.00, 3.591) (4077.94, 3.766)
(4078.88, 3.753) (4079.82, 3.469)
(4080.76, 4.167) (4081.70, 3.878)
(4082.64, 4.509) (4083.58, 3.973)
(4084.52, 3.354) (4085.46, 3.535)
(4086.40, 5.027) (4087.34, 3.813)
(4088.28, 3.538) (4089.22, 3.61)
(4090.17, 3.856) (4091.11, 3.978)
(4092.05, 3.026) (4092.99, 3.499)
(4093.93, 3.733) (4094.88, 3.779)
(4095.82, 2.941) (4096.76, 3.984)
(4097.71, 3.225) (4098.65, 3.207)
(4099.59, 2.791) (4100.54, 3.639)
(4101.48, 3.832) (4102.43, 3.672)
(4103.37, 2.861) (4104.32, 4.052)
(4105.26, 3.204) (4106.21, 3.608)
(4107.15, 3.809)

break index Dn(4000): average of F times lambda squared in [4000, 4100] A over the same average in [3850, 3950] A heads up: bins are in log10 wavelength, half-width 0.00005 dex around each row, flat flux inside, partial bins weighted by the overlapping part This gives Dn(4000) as 1.3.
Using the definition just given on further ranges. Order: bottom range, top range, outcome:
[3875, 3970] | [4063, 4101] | 1.30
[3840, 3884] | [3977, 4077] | 1.32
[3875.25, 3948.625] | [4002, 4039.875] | 1.35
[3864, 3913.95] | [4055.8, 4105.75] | 1.28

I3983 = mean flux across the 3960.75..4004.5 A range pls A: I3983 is 3.29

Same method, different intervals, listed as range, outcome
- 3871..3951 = 3.21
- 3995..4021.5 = 4.1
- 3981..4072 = 4.02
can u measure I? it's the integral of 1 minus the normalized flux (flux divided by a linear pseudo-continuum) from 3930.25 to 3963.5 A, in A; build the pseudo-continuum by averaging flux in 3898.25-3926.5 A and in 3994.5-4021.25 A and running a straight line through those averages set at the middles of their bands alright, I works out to 6.54 A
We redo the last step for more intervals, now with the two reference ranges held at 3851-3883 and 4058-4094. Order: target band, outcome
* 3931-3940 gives 3.06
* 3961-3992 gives 5.01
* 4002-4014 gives -1.14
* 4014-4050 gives -2.48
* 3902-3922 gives -1.73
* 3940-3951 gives -0.24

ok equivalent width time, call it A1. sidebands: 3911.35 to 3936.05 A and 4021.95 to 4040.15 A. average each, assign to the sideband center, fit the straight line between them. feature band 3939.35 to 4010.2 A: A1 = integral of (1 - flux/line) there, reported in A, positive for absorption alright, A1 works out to 3.9 A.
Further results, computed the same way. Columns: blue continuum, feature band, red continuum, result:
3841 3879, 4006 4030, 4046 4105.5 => -3.5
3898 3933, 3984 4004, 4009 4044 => 0.3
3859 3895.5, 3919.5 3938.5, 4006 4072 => 3.2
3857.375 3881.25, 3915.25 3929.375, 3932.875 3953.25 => -1.4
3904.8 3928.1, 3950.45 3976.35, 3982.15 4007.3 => 6.9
